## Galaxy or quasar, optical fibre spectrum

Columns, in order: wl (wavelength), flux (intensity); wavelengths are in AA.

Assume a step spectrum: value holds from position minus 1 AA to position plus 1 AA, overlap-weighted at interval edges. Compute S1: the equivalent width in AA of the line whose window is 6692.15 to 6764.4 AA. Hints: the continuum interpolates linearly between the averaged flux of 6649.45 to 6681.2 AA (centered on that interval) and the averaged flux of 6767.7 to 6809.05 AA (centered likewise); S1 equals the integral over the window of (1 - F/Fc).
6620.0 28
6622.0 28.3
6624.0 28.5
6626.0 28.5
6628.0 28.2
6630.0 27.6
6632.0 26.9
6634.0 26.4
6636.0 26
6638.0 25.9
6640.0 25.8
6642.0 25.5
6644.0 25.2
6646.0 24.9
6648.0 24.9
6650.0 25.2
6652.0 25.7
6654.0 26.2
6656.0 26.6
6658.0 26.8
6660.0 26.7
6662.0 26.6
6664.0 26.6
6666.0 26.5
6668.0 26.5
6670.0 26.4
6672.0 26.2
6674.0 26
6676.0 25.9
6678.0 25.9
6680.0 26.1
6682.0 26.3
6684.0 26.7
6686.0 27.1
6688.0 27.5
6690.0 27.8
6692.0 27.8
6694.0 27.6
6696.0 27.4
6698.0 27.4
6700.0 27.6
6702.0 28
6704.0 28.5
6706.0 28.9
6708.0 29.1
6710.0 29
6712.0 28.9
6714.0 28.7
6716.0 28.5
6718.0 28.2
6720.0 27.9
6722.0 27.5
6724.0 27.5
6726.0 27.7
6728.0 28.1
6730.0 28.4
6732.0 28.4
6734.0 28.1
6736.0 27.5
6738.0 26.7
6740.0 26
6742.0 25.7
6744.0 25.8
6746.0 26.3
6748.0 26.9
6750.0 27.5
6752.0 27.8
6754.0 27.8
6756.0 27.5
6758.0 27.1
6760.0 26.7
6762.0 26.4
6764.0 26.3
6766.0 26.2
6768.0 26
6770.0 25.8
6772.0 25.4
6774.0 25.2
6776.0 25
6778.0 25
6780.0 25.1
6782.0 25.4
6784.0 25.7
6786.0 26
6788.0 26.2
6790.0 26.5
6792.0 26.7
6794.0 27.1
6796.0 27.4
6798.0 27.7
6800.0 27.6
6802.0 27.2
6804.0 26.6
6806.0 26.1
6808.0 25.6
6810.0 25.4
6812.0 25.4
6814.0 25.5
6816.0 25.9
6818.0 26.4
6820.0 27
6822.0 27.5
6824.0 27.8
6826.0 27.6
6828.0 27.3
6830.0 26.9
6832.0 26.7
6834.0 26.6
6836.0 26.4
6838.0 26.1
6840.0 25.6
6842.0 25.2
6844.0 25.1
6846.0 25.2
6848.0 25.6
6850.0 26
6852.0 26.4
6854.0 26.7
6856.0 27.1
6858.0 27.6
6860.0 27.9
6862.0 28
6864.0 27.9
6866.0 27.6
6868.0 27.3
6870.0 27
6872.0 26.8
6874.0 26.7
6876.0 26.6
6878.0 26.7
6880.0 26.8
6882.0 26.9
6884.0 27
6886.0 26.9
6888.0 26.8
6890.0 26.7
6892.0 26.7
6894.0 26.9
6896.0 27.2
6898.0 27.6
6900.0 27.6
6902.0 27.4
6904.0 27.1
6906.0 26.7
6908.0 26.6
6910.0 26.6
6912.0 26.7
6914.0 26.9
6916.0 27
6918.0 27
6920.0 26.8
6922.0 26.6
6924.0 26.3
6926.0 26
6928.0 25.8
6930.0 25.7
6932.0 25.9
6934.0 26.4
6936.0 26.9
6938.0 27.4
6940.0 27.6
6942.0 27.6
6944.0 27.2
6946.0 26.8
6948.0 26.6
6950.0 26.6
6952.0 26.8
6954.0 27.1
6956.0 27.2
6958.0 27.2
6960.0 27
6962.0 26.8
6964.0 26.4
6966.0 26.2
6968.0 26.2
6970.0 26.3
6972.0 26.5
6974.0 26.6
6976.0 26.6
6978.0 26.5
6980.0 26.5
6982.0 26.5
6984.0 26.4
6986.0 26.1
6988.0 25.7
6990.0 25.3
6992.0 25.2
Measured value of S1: -3.9 AA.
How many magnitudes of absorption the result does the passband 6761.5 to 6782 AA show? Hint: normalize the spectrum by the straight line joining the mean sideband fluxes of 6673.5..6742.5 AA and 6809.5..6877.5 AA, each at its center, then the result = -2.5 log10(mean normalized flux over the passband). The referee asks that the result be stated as 0.06 mag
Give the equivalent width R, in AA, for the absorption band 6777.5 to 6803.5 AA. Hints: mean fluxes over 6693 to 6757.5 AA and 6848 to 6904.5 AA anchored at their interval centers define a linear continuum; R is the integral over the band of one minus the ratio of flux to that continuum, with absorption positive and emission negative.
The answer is 0.91 AA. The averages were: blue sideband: 27.7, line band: 26.5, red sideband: 27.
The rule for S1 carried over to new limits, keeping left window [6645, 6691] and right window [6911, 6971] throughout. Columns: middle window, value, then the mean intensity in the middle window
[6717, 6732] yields -0.9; 27.9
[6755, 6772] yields 0.0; 26.4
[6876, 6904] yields -0.4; 27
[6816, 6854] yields 0.2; 26.4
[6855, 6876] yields -0.6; 27.4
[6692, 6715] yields -1.7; 28.3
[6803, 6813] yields 0.3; 25.8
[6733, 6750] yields -0.2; 26.7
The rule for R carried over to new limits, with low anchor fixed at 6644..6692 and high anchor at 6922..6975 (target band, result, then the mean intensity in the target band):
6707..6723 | -1.3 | 28.5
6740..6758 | -0.3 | 26.9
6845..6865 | -0.2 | 26.8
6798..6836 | -0.2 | 26.6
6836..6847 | 0.4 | 25.5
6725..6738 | -0.8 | 27.9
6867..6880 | -0.1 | 26.8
